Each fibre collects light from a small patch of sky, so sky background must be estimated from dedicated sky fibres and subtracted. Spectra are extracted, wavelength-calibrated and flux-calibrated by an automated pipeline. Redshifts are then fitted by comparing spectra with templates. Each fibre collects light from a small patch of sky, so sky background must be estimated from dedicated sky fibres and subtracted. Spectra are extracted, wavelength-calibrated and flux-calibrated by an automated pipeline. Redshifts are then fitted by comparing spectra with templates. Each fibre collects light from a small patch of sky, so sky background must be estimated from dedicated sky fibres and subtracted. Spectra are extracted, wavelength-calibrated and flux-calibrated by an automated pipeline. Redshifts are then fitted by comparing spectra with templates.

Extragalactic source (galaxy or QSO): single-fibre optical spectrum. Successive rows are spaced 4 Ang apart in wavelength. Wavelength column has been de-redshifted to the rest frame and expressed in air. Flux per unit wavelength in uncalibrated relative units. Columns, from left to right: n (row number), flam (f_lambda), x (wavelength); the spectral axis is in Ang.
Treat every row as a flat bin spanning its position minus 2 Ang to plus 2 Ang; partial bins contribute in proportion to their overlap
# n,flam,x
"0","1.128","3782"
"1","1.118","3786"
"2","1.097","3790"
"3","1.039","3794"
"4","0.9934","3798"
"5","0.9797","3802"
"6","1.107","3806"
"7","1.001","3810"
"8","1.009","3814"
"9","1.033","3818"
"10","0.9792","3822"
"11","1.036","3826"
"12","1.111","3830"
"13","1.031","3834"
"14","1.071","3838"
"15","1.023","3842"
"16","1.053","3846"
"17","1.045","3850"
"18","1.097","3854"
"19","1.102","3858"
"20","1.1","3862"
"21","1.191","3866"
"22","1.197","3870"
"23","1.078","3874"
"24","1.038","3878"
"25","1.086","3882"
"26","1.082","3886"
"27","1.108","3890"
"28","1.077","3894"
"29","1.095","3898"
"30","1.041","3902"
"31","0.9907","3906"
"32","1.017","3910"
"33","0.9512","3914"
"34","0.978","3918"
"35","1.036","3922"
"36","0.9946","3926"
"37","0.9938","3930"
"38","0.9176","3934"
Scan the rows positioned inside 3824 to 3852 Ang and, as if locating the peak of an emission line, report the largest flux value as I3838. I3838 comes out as 1.111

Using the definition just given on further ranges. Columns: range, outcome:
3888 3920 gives 1.108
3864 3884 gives 1.197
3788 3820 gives 1.107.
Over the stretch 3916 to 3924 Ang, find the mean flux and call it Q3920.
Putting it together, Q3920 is 1.01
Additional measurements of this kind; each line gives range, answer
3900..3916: 1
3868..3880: 1.1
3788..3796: 1.07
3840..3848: 1.04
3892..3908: 1.05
